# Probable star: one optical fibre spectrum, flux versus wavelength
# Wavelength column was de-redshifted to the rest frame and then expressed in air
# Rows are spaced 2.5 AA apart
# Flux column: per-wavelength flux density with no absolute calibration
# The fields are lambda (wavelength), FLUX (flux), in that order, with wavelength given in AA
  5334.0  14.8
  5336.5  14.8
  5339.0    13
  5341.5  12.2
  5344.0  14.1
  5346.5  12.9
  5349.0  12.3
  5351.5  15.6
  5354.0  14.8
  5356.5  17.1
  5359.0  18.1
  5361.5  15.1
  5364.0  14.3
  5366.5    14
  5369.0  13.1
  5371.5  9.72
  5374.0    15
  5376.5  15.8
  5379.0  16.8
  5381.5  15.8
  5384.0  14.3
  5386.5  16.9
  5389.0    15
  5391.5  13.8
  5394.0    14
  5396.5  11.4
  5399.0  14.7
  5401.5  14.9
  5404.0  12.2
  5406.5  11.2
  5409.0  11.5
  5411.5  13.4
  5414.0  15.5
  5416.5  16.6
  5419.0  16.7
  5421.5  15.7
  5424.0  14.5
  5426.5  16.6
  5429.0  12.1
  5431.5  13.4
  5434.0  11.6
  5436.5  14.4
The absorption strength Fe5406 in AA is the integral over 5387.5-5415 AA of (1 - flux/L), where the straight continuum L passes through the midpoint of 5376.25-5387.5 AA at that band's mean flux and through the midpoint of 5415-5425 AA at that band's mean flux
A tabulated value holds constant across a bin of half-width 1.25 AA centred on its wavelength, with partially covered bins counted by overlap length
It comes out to 4.28 AA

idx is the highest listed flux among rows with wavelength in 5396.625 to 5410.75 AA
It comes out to 14.9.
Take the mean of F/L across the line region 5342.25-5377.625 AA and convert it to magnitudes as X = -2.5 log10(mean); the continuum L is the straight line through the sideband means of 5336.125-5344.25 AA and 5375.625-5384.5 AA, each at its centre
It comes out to 0.01 mag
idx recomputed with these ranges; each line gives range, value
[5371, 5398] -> 16.9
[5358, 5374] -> 18.1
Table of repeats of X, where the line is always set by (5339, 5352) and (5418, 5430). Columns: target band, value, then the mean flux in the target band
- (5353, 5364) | -0.18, 16.1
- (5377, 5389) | -0.12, 15.8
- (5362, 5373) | 0.06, 13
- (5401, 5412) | 0.18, 12.4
